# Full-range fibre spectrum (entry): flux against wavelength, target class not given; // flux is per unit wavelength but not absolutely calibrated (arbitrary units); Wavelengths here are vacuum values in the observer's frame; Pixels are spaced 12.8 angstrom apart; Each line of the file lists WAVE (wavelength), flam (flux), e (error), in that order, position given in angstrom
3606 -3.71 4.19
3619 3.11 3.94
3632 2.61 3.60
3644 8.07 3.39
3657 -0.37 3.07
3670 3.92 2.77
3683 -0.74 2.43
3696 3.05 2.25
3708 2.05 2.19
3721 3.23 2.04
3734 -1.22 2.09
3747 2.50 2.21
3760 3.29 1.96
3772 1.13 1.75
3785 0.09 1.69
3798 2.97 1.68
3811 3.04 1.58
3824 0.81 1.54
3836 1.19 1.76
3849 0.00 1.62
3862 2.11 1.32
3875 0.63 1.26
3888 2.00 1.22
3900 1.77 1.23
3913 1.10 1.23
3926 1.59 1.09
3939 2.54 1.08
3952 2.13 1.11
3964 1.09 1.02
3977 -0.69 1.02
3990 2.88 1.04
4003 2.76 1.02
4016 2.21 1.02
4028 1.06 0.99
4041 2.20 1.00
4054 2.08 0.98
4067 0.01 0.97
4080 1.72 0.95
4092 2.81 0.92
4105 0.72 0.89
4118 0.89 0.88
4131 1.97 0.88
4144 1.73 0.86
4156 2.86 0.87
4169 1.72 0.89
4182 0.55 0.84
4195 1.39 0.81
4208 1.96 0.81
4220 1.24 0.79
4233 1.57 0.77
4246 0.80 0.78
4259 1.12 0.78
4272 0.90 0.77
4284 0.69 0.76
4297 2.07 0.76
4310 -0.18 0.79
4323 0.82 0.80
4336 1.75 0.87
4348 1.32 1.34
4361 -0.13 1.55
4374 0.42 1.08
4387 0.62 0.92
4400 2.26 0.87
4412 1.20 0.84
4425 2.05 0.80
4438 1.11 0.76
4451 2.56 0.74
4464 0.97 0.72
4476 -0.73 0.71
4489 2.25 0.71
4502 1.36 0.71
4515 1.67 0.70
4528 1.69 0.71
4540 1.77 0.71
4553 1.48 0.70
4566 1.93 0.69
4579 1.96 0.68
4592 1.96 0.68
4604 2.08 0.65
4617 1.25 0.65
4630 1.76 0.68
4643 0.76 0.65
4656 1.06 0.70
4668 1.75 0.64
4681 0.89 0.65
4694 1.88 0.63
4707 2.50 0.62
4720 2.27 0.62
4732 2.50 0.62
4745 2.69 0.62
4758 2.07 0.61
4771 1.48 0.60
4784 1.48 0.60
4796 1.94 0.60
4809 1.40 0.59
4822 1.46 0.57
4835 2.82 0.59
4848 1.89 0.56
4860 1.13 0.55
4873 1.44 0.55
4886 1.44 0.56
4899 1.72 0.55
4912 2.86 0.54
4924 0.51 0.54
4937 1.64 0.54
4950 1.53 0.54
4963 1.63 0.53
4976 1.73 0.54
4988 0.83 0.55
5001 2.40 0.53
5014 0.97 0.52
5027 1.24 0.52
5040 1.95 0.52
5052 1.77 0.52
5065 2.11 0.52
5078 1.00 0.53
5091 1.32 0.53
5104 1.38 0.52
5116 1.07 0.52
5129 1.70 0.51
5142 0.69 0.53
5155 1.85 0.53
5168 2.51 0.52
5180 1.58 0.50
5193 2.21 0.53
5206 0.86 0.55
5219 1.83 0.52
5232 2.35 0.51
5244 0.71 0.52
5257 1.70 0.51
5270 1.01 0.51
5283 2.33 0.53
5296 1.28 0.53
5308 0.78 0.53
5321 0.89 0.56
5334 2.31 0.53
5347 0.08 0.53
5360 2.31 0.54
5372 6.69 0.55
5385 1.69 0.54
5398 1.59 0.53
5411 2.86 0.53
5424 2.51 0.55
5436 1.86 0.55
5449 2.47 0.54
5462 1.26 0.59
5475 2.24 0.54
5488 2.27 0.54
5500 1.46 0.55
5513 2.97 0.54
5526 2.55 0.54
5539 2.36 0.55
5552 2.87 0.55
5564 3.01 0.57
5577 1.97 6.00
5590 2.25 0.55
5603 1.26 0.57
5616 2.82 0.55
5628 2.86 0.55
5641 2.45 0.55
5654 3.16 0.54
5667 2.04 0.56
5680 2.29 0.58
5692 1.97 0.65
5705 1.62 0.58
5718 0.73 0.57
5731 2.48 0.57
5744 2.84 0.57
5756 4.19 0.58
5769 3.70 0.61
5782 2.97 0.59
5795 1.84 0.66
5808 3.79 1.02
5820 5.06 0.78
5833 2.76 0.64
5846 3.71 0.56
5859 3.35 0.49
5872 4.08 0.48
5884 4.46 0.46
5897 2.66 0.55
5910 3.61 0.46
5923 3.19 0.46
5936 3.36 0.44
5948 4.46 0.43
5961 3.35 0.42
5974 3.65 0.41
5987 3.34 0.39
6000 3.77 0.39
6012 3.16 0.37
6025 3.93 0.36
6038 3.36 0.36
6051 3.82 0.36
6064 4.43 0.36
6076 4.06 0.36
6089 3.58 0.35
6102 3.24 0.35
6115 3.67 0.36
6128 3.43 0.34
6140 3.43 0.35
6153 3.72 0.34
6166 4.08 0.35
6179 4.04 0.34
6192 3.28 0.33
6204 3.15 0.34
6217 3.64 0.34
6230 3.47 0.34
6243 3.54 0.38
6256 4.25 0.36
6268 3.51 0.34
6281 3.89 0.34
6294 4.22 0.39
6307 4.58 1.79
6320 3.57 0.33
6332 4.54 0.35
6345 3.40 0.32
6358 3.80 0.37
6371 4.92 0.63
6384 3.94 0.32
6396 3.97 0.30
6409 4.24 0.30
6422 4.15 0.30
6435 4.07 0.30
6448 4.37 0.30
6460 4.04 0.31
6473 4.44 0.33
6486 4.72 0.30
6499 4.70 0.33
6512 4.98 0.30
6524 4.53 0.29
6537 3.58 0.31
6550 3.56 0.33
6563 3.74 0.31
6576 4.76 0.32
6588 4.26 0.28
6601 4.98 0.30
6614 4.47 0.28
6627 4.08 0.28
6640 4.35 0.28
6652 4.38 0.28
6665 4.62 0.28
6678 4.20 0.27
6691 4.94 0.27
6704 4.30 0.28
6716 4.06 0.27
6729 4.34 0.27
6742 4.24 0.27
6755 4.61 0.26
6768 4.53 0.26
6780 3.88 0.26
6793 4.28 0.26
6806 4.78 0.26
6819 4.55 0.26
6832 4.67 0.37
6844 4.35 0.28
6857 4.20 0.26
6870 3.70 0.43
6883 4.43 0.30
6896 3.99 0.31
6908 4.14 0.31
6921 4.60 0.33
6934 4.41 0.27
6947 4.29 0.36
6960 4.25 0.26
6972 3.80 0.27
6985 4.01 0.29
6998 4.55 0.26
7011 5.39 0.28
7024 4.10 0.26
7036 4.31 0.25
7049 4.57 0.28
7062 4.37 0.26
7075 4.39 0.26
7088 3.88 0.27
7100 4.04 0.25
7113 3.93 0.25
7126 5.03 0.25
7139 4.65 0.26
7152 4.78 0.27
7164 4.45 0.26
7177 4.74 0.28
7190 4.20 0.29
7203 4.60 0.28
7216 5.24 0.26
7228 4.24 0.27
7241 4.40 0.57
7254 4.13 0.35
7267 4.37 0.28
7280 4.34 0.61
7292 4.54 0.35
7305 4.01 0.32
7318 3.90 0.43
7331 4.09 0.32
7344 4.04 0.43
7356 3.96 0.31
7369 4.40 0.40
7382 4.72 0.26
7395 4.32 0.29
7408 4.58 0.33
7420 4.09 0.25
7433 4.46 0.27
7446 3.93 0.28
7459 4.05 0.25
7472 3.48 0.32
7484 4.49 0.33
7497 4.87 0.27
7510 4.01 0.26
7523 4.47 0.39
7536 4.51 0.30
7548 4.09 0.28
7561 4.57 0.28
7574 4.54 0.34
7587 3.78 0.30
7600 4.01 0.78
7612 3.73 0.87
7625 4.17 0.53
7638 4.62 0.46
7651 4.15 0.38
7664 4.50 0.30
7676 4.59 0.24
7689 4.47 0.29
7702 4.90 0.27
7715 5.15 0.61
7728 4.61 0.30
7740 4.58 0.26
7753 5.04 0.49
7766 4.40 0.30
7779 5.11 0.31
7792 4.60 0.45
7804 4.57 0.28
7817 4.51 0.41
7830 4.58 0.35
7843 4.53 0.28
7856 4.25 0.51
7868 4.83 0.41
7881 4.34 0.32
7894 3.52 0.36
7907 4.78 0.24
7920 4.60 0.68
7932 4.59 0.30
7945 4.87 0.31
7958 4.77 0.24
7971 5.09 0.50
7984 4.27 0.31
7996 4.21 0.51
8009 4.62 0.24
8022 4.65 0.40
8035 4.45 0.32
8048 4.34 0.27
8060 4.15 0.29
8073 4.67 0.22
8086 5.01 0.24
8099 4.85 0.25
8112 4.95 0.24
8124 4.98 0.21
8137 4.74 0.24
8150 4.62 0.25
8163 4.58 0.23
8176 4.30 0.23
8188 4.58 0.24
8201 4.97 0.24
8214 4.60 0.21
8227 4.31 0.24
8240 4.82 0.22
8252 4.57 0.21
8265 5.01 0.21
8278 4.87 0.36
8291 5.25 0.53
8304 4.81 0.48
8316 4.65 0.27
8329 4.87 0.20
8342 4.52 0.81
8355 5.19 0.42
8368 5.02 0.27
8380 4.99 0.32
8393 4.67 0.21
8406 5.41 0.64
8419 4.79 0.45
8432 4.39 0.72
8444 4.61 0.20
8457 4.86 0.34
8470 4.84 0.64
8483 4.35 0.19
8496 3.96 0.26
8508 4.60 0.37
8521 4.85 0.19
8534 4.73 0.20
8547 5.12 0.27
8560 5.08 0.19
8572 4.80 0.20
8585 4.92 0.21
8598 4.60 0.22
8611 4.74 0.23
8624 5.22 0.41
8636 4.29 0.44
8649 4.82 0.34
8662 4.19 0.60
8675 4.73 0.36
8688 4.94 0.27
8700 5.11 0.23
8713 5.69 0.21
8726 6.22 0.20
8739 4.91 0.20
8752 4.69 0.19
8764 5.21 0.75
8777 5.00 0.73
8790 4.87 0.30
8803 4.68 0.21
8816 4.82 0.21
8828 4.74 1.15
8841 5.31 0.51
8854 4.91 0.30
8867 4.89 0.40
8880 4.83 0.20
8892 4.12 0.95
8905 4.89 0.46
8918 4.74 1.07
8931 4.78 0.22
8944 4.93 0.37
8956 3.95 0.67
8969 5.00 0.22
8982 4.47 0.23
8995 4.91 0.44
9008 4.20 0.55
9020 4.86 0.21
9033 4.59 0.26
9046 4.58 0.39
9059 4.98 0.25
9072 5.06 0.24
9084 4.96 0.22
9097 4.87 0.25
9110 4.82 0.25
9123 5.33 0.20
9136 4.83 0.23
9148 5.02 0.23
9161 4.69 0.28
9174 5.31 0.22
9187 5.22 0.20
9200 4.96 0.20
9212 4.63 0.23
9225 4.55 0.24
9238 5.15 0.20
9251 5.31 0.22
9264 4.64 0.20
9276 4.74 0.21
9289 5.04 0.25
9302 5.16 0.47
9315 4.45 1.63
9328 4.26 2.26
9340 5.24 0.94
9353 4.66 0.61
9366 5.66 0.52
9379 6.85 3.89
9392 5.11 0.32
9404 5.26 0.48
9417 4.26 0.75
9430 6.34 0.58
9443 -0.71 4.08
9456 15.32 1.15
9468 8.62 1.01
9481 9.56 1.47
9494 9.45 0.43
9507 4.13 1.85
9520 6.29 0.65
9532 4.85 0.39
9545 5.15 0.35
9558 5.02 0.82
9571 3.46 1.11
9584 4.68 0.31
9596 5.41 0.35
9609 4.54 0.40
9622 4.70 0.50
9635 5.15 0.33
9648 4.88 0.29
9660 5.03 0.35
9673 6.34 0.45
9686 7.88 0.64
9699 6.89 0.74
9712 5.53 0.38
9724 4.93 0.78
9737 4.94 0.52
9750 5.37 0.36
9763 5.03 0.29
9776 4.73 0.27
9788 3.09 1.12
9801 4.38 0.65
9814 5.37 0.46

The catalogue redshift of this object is 0.441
